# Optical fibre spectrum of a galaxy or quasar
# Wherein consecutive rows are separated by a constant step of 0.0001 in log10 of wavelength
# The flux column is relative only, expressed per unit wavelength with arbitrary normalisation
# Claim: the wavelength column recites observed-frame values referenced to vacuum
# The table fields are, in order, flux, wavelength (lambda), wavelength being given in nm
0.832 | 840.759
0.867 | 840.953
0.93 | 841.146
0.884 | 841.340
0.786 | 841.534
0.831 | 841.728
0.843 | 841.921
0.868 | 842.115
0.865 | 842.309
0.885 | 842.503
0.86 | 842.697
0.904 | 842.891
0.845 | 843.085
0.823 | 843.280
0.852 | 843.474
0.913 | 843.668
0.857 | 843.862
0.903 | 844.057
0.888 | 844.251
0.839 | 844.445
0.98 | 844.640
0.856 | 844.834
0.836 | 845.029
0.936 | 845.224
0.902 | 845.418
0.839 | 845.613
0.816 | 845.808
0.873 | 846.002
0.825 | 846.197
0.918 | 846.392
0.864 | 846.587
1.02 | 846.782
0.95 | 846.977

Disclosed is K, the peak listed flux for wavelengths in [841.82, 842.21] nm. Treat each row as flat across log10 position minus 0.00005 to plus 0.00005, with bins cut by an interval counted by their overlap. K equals 0.868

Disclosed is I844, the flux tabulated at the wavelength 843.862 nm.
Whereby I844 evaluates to 0.857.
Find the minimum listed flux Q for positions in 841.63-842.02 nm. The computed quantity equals 0.831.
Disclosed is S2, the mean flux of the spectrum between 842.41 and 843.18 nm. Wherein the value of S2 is 0.874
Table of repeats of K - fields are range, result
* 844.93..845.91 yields 0.936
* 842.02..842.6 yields 0.885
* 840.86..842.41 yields 0.93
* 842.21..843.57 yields 0.904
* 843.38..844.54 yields 0.913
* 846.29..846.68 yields 0.918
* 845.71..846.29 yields 0.873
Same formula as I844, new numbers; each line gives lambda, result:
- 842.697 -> 0.86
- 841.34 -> 0.884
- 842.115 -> 0.868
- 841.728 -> 0.831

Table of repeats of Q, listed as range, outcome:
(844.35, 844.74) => 0.839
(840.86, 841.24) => 0.867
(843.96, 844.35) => 0.888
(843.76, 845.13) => 0.836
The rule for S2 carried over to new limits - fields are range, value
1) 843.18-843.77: 0.862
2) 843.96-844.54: 0.878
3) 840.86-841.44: 0.893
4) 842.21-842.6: 0.875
